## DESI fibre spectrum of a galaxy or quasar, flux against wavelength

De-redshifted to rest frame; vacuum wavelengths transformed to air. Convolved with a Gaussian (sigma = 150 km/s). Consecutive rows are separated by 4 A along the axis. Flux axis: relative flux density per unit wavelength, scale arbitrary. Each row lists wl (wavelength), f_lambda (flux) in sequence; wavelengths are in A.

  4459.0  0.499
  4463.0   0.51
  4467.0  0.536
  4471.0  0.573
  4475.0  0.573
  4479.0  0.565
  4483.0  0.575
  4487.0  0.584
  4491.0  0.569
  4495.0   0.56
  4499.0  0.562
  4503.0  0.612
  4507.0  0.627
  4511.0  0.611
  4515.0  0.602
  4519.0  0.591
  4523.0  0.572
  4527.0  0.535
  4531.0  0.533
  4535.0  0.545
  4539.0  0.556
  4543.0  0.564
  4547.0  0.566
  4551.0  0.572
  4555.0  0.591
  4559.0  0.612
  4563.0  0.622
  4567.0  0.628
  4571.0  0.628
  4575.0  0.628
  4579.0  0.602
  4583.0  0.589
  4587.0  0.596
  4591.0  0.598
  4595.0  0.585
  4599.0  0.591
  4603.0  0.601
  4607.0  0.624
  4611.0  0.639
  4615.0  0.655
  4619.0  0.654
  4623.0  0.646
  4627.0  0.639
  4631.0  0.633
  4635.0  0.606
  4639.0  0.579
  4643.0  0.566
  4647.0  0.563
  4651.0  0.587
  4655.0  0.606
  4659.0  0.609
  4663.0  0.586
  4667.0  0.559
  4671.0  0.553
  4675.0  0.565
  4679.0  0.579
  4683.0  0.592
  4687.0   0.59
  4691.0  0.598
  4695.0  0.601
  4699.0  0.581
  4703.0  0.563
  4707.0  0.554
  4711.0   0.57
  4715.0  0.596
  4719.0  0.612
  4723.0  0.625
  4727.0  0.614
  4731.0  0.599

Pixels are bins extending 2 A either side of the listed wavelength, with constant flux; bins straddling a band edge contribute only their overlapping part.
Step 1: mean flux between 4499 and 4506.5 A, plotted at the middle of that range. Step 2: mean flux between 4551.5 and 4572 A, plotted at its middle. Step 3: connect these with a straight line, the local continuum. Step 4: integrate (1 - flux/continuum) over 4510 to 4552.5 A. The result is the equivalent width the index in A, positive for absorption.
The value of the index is 2.8 A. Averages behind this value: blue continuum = 0.602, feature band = 0.567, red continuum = 0.612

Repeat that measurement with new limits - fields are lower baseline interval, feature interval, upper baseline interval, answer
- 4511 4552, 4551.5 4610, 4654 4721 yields -3.62 A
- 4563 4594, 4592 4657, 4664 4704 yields -1.57 A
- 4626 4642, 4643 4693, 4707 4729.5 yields 1.96 A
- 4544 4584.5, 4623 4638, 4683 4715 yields -0.84 A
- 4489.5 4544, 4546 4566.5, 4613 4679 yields -0.50 A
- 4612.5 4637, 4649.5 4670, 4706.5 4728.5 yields 1.17 A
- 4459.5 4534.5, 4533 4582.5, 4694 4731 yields -1.46 A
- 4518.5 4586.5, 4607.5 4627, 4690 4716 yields -2.13 A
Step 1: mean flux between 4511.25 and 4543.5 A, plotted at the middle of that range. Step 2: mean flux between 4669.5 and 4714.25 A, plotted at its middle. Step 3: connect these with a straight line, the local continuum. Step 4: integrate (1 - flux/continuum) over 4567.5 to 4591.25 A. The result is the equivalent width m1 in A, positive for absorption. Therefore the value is -1.7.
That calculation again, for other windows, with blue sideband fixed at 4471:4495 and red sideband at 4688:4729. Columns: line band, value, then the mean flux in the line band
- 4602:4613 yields -0.8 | 0.623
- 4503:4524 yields -1.0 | 0.603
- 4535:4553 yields 0.5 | 0.562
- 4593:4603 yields -0.1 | 0.591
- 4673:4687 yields 0.2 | 0.58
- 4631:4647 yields -0.1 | 0.587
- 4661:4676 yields 0.6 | 0.566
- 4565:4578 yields -1.0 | 0.626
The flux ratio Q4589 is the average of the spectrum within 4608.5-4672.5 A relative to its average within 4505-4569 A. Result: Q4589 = 1.0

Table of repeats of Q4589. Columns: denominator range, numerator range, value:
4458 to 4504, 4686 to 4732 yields 1.06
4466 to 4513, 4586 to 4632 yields 1.07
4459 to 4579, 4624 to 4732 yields 1.02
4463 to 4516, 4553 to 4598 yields 1.05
